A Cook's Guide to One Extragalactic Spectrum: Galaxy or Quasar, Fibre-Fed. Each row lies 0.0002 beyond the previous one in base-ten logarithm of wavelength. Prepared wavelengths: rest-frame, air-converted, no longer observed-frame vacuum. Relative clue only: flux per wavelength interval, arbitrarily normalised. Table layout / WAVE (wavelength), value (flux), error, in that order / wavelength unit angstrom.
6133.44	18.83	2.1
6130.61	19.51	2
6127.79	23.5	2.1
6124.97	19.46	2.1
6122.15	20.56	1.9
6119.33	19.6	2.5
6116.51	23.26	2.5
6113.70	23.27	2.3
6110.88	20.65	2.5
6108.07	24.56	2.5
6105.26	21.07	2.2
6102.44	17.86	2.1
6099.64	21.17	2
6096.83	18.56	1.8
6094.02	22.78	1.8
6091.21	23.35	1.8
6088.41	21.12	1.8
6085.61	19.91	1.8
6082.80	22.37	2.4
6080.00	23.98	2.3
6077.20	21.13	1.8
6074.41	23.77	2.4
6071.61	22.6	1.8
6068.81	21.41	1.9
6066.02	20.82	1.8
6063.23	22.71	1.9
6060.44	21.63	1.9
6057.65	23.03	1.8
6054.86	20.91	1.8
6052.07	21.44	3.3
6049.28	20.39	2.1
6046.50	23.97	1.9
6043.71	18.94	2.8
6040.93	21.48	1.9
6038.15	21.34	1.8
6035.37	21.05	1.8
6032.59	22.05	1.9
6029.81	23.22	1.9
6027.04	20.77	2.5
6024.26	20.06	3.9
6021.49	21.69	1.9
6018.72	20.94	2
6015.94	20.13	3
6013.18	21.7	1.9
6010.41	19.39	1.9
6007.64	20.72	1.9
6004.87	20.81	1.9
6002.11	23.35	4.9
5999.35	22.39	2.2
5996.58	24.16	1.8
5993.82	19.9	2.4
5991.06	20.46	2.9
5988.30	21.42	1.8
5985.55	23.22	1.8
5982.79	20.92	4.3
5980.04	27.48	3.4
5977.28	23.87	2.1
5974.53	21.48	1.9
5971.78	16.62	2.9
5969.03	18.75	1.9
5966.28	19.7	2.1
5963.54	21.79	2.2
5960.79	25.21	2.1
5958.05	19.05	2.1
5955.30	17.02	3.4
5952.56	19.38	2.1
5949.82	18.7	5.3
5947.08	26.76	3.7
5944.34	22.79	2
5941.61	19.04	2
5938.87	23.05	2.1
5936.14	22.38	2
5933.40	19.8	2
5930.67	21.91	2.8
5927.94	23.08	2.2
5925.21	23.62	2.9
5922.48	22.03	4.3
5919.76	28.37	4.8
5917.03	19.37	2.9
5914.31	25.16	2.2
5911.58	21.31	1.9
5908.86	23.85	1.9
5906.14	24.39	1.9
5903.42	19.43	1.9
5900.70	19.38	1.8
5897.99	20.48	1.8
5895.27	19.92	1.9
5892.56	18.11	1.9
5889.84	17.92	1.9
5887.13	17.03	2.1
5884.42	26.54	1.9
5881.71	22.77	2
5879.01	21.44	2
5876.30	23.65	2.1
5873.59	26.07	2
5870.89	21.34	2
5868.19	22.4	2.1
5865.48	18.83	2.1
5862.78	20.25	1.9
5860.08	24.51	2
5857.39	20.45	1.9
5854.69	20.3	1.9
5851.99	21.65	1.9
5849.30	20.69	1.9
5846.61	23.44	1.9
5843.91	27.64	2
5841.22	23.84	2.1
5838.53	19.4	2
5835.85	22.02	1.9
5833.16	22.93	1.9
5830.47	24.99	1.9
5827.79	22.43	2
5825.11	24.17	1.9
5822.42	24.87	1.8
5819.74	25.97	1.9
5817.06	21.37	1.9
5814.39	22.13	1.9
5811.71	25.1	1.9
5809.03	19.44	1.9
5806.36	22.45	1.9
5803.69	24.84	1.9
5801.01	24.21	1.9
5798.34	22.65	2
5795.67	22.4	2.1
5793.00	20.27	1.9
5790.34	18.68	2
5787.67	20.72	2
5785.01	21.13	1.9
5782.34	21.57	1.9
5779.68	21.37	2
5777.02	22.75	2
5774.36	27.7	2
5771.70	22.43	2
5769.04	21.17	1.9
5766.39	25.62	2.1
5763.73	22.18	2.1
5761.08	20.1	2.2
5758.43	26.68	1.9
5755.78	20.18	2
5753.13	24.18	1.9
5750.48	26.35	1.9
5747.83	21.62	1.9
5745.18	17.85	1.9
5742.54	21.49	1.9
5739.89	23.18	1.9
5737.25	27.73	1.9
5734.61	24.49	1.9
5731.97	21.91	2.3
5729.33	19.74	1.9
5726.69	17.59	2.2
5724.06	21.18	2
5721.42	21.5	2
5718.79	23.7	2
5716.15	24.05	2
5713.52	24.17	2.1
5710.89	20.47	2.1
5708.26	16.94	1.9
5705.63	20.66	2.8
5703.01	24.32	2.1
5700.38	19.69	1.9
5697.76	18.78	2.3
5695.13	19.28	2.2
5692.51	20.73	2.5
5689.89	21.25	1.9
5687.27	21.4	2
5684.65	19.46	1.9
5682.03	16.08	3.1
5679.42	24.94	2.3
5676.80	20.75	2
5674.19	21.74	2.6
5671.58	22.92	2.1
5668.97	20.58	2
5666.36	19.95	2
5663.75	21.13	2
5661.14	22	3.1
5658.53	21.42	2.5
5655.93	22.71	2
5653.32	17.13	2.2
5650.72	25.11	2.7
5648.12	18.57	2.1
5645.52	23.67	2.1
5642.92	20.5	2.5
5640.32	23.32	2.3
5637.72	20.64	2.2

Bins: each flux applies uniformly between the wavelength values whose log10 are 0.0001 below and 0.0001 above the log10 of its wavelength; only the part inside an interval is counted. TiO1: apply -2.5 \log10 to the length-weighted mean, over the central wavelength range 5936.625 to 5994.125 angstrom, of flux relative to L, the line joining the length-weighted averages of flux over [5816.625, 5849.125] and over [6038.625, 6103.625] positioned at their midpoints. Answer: 0.06 mag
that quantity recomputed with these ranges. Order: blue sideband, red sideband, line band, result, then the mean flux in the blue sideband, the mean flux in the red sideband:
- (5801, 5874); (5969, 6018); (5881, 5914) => 0.06 mag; 22.7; 21.6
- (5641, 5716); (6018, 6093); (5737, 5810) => -0.06 mag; 21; 21.7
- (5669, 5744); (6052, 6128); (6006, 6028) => 0.05 mag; 21.4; 21.6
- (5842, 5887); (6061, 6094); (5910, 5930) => -0.04 mag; 22.5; 22.1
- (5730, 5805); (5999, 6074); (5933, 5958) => 0.05 mag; 22.7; 21.5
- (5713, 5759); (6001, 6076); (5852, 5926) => 0.01 mag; 22.5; 21.5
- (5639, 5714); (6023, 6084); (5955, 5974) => 0.09 mag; 21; 21.8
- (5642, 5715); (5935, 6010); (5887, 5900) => 0.13 mag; 21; 21.5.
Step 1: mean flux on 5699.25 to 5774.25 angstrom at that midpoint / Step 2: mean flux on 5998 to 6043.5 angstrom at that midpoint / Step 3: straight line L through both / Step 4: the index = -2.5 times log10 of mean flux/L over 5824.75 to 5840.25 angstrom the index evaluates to -0.03 mag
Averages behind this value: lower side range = 22.3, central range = 22.6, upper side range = 21.3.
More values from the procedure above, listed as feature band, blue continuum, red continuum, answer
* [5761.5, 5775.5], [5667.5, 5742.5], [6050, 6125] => -0.101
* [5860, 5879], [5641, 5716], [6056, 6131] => -0.046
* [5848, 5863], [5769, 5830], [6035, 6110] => 0.052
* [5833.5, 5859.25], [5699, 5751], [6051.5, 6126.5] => -0.023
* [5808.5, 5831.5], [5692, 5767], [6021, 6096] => -0.078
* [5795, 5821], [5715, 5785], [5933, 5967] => -0.042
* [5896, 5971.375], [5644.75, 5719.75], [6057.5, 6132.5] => -0.011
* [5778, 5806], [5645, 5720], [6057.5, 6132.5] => -0.029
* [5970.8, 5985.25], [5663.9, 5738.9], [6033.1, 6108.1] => -0.040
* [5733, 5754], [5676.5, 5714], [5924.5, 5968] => -0.130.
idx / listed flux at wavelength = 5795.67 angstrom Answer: 22.4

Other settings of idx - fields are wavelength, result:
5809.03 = 19.44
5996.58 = 24.16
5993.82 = 19.9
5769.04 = 21.17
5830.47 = 24.99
